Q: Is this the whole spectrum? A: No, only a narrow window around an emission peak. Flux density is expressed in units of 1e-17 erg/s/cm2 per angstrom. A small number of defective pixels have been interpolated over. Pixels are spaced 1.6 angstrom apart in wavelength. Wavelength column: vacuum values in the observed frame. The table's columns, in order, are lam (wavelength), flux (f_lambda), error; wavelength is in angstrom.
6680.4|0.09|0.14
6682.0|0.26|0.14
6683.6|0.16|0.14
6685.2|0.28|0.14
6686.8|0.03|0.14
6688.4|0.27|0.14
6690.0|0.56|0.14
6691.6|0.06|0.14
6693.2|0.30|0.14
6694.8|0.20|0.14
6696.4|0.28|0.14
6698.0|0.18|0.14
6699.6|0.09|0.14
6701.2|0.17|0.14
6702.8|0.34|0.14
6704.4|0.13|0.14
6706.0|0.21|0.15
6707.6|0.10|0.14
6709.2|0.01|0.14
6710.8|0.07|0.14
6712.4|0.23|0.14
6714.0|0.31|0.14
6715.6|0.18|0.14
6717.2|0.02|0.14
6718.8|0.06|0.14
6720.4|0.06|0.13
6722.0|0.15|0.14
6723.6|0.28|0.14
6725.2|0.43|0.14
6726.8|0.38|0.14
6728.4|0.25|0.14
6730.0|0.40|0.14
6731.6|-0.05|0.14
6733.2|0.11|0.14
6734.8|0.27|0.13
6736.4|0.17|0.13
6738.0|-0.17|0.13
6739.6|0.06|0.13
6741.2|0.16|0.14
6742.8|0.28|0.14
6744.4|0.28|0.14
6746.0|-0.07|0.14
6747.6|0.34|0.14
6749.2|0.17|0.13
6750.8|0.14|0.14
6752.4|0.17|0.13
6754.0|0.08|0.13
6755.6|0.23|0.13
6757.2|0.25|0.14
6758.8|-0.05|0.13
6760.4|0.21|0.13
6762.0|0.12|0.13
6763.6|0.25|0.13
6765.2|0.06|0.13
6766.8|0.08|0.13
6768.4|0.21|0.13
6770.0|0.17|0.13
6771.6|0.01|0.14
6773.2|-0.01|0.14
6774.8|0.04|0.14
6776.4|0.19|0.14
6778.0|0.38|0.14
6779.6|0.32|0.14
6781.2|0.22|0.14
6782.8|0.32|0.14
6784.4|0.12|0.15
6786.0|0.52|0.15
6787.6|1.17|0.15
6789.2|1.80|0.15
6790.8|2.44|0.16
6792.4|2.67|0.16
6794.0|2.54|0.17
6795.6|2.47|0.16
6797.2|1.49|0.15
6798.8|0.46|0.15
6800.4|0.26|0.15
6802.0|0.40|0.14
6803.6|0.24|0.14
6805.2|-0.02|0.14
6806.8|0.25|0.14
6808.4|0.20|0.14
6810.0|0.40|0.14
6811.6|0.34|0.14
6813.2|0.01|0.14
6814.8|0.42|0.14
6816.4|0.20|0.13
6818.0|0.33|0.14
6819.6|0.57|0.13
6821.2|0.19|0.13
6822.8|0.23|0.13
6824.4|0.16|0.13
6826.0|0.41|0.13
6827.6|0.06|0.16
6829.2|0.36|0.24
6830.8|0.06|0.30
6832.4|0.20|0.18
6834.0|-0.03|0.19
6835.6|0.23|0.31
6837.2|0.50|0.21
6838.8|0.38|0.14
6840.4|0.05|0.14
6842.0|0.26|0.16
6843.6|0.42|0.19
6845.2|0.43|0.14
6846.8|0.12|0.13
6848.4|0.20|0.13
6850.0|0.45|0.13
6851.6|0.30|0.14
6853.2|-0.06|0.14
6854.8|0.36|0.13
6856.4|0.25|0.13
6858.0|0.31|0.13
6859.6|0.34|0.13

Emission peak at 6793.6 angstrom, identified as [O II]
